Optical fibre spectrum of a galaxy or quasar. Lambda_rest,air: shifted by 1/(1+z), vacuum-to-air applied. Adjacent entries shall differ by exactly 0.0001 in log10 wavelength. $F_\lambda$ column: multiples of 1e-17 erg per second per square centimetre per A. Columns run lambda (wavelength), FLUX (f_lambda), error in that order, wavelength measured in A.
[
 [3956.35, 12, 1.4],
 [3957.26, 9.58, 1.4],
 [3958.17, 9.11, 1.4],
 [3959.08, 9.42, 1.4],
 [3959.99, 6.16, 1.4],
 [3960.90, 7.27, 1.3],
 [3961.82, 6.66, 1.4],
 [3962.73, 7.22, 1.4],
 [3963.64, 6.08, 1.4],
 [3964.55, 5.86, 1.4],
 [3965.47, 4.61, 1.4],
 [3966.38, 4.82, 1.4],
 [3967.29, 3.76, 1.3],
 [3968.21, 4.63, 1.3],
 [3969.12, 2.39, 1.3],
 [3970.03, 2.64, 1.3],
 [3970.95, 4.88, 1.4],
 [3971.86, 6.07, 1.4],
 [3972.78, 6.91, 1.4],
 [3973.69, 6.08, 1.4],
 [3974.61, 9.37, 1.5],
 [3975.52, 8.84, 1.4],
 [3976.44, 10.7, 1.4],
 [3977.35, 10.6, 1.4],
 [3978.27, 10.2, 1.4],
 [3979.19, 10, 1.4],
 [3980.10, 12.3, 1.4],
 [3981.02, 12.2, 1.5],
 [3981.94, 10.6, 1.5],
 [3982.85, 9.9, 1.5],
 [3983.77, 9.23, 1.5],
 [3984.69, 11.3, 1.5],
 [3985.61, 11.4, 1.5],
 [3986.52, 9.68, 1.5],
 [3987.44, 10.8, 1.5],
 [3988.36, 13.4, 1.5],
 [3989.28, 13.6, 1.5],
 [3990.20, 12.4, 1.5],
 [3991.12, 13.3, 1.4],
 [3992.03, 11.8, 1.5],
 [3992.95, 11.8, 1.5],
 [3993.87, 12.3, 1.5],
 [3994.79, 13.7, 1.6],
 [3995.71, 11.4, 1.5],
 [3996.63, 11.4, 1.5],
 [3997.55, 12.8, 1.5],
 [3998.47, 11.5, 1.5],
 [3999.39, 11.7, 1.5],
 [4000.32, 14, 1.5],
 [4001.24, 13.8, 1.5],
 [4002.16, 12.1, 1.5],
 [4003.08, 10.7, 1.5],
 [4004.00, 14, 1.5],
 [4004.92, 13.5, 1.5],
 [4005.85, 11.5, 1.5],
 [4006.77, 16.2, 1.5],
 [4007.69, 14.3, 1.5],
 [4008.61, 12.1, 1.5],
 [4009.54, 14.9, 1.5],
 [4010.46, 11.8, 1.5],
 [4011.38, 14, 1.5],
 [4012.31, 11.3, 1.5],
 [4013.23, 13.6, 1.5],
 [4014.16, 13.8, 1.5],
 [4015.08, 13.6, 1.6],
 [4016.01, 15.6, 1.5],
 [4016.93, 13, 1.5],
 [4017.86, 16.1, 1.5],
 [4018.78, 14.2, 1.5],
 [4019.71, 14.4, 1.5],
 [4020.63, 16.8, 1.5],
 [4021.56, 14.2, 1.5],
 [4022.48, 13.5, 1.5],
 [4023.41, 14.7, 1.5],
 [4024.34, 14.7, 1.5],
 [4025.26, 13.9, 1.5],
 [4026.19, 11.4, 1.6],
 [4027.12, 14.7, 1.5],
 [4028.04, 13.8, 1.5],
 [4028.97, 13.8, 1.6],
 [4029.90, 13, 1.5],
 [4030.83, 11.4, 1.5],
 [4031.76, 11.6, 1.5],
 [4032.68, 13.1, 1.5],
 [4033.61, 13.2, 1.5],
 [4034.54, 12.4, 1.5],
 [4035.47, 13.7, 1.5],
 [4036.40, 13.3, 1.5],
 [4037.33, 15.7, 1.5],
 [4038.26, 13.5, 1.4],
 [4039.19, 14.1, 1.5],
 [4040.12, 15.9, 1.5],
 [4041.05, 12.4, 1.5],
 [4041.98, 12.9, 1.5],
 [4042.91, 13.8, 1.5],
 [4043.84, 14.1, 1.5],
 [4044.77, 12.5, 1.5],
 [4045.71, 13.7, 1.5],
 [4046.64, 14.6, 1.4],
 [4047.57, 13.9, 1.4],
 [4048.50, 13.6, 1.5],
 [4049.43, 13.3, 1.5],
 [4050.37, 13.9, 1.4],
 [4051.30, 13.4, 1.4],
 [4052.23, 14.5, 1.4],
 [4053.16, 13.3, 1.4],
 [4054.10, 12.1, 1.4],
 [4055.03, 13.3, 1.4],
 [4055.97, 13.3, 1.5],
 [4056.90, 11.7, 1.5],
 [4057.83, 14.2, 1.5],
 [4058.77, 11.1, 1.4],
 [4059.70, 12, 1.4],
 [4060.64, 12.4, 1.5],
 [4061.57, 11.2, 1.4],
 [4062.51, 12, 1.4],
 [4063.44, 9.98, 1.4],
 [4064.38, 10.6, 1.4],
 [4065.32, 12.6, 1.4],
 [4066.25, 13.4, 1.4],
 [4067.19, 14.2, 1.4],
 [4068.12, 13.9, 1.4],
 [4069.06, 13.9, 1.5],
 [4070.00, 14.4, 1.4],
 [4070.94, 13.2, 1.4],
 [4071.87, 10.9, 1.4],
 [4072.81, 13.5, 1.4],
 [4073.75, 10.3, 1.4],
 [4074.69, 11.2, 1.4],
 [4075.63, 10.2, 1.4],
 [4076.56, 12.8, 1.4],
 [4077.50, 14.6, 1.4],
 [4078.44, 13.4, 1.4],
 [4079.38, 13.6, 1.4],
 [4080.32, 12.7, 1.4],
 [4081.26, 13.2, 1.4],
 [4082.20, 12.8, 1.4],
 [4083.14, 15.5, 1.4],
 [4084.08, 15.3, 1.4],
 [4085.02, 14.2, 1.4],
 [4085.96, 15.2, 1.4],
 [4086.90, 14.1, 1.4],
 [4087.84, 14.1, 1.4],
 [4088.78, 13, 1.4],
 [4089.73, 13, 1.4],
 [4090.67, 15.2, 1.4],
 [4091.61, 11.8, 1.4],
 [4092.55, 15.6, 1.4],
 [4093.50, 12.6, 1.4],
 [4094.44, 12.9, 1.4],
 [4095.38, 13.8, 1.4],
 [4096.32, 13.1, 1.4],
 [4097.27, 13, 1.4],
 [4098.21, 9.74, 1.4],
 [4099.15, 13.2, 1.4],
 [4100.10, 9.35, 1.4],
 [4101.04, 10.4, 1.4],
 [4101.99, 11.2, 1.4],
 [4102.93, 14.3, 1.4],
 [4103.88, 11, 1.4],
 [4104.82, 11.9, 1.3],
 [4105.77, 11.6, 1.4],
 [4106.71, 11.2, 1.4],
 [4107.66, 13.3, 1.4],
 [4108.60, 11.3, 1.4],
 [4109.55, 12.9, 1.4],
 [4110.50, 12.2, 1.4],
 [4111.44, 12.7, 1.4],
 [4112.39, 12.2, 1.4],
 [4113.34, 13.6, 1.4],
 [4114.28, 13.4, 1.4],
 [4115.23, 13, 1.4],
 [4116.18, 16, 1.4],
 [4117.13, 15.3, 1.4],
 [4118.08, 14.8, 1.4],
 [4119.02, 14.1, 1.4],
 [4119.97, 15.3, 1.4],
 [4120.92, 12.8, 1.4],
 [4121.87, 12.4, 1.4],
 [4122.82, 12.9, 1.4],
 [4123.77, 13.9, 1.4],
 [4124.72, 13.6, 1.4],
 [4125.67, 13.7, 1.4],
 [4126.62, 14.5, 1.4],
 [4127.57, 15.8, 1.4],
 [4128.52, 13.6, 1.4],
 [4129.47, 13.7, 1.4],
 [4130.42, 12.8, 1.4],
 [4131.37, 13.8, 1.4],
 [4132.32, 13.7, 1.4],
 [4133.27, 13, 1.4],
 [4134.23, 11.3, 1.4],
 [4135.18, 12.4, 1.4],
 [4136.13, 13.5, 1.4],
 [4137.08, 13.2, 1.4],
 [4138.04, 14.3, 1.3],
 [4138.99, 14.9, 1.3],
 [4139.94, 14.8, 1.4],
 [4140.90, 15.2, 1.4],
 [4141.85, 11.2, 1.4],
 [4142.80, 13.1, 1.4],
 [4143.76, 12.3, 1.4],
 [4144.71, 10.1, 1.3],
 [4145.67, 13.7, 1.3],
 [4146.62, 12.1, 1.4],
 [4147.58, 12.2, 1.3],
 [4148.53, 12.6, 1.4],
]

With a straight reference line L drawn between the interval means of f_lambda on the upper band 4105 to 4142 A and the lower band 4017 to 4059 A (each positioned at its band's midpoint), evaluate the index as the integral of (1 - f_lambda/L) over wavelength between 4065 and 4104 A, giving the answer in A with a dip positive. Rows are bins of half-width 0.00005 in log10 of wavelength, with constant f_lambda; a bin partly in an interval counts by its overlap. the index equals 1.4 A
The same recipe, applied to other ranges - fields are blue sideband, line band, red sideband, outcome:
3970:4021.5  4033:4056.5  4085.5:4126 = -2.3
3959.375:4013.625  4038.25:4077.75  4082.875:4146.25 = -3.5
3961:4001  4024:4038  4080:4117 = -3.0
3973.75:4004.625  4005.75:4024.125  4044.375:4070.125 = -3.0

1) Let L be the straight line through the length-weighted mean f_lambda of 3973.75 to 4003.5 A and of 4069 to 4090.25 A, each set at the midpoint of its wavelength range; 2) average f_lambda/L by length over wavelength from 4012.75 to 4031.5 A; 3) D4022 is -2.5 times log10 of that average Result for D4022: -0.16 mag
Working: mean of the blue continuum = 11.5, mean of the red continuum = 13.3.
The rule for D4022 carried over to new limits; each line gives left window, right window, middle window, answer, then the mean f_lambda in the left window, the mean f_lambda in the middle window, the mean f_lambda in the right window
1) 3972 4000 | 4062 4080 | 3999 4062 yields -0.14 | 11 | 13.4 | 12.6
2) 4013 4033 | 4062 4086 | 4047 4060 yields 0.01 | 13.9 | 13.1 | 12.9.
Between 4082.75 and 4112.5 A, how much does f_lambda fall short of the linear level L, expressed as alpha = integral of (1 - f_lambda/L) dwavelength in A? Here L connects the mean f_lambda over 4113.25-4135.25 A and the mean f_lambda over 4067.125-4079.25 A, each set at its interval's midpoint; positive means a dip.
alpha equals 0.9 A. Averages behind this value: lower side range 12.8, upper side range 13.8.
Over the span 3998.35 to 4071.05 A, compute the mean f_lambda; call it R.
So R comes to 13.3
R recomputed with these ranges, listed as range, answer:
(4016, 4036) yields 13.7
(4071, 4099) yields 13.2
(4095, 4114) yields 12.1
